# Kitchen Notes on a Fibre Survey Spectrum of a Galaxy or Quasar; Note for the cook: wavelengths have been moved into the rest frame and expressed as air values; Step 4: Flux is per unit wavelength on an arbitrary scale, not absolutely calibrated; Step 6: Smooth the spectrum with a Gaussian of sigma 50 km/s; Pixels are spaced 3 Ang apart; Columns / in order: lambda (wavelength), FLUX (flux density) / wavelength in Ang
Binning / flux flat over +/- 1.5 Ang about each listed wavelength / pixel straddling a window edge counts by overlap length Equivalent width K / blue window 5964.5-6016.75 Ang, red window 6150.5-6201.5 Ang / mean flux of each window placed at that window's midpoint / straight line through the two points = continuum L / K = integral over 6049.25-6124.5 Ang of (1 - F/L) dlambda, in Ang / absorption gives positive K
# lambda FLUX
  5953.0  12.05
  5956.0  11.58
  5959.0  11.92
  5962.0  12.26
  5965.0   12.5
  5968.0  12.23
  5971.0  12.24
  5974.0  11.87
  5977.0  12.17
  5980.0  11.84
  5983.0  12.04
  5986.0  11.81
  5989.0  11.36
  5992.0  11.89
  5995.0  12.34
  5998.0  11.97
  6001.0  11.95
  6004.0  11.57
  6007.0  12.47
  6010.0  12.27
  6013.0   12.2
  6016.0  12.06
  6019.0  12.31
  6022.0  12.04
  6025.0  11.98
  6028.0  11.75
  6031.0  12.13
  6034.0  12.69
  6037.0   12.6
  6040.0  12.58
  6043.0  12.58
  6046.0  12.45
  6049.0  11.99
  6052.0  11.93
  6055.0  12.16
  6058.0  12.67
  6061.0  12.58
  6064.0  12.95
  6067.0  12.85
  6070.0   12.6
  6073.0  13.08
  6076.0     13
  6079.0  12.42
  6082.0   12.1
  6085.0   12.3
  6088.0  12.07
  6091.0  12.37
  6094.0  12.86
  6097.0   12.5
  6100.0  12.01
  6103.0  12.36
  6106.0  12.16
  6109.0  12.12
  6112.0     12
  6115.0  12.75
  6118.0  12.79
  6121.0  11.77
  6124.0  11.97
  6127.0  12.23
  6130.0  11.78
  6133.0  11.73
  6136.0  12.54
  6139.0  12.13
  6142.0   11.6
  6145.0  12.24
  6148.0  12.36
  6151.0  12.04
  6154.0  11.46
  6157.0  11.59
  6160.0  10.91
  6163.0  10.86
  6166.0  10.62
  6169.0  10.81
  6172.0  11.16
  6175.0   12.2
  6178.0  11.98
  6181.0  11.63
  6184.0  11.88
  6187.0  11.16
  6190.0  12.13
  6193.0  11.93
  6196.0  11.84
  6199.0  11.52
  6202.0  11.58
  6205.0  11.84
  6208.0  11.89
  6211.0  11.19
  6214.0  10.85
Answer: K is -4.2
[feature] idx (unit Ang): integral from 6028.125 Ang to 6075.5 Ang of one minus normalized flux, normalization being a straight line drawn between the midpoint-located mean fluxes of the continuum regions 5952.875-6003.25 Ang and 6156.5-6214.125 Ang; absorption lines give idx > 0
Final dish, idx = -2.8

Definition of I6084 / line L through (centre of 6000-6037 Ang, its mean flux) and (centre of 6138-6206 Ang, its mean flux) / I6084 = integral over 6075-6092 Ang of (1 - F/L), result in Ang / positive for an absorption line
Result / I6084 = -0.6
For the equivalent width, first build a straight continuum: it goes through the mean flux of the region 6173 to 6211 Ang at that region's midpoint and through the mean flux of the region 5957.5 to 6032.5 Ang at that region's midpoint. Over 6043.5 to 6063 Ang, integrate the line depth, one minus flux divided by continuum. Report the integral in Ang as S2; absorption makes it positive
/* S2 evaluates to -0.6 Ang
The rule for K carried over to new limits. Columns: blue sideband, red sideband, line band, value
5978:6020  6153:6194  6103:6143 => -1.82 Ang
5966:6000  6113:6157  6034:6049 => -0.61 Ang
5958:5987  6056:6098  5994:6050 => 0.56 Ang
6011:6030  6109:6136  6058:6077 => -1.13 Ang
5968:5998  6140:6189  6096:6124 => -1.40 Ang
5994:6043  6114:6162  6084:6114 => -0.59 Ang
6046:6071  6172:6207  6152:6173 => 1.46 Ang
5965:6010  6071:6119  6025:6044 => -0.25 Ang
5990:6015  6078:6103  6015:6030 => 0.12 Ang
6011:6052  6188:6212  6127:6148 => -0.21 Ang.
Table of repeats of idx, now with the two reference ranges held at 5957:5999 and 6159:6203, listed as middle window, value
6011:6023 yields -0.24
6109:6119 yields -0.67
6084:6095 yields -0.61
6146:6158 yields -0.34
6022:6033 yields -0.10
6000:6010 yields -0.07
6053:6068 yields -1.02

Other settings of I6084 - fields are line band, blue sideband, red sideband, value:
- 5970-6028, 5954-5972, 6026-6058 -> 0.9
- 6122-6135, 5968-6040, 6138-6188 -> -0.3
